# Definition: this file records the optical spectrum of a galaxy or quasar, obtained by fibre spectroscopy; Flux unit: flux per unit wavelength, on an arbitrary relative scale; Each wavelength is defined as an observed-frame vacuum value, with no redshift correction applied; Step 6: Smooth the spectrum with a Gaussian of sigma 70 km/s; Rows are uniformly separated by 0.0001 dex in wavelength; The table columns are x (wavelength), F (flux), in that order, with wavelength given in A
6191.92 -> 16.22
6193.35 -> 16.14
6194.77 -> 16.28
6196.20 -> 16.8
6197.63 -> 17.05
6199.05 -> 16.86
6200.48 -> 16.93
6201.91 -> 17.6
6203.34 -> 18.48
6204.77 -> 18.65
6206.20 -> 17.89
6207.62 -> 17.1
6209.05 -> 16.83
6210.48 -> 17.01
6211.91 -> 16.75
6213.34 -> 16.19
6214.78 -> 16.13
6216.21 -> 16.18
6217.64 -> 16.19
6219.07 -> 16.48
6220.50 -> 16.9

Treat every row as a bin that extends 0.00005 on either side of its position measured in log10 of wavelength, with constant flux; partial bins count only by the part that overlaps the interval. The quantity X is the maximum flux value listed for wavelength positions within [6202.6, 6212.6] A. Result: 18.65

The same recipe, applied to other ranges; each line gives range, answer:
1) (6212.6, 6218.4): 16.19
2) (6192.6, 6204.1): 18.48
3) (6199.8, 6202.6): 17.6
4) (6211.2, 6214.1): 16.75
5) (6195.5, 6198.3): 17.05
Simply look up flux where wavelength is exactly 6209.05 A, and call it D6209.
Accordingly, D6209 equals 16.83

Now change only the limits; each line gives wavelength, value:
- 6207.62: 17.1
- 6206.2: 17.89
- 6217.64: 16.19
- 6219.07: 16.48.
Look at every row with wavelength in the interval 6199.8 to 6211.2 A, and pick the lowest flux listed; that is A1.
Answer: 16.83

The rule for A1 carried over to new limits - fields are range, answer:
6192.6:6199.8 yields 16.14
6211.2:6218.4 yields 16.13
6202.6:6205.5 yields 18.48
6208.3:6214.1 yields 16.19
